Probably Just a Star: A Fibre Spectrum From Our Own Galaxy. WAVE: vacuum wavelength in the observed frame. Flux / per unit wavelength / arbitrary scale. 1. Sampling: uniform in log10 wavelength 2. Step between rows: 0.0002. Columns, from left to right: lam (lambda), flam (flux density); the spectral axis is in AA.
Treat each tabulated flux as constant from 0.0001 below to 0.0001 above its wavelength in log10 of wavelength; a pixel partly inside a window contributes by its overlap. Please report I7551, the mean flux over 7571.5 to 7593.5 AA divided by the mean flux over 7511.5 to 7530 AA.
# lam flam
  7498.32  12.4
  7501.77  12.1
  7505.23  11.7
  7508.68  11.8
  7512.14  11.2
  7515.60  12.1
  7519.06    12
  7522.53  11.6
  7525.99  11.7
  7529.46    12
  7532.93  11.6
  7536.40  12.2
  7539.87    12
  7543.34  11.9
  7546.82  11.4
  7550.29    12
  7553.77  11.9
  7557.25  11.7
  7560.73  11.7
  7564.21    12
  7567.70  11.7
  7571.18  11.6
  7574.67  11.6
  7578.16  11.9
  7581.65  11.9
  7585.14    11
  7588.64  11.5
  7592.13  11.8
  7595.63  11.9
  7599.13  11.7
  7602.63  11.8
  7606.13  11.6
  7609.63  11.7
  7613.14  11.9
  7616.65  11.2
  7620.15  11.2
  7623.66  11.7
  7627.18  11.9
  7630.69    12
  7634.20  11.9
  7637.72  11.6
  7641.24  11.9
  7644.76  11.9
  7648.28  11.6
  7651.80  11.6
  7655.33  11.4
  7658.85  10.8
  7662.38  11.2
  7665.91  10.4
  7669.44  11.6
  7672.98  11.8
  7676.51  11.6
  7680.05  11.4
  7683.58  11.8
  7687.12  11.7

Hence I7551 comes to 0.99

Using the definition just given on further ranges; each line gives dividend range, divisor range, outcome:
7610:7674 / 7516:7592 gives 0.98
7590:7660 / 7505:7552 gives 0.99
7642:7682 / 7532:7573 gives 0.97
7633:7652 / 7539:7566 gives 0.99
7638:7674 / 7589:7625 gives 0.98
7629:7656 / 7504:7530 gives 1.00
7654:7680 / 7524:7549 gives 0.95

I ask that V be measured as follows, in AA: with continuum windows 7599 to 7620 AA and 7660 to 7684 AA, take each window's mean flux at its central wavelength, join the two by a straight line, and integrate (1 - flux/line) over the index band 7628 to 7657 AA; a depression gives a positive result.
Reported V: -0.7 AA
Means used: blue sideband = 11.6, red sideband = 11.4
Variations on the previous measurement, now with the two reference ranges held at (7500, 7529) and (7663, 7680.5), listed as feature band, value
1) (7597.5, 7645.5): -0.95 AA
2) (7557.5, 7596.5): -0.26 AA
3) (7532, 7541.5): -0.19 AA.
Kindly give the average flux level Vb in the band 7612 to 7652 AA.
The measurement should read 11.7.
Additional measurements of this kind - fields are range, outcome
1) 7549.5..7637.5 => 11.7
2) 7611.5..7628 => 11.6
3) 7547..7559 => 11.8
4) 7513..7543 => 11.9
